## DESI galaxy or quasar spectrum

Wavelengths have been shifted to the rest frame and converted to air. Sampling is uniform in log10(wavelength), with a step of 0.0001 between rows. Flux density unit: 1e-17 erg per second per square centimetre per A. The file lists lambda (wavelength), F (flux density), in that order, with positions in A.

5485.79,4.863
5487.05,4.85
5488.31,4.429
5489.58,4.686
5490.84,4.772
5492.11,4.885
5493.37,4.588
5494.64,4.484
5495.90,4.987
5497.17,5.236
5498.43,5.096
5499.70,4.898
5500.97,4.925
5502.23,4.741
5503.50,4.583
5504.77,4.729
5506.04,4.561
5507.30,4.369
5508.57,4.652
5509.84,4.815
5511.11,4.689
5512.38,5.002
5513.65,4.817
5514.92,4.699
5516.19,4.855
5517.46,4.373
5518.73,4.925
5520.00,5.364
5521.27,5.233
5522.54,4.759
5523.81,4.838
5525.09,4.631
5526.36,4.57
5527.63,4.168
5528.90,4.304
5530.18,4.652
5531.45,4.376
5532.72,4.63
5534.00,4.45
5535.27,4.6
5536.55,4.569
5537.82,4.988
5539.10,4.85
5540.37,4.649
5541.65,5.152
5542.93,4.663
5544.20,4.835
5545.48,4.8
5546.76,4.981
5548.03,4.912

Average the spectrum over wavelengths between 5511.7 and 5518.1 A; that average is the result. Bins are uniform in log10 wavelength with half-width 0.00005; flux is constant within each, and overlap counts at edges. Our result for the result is 4.75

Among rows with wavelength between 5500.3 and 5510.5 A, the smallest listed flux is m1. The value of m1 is 4.369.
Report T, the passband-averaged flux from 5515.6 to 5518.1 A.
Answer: 4.61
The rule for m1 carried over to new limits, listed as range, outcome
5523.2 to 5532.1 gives 4.168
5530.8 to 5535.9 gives 4.376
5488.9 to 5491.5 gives 4.686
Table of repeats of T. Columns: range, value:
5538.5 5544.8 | 4.83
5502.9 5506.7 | 4.63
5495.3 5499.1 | 5.1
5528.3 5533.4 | 4.49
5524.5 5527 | 4.61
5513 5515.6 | 4.76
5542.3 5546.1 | 4.77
